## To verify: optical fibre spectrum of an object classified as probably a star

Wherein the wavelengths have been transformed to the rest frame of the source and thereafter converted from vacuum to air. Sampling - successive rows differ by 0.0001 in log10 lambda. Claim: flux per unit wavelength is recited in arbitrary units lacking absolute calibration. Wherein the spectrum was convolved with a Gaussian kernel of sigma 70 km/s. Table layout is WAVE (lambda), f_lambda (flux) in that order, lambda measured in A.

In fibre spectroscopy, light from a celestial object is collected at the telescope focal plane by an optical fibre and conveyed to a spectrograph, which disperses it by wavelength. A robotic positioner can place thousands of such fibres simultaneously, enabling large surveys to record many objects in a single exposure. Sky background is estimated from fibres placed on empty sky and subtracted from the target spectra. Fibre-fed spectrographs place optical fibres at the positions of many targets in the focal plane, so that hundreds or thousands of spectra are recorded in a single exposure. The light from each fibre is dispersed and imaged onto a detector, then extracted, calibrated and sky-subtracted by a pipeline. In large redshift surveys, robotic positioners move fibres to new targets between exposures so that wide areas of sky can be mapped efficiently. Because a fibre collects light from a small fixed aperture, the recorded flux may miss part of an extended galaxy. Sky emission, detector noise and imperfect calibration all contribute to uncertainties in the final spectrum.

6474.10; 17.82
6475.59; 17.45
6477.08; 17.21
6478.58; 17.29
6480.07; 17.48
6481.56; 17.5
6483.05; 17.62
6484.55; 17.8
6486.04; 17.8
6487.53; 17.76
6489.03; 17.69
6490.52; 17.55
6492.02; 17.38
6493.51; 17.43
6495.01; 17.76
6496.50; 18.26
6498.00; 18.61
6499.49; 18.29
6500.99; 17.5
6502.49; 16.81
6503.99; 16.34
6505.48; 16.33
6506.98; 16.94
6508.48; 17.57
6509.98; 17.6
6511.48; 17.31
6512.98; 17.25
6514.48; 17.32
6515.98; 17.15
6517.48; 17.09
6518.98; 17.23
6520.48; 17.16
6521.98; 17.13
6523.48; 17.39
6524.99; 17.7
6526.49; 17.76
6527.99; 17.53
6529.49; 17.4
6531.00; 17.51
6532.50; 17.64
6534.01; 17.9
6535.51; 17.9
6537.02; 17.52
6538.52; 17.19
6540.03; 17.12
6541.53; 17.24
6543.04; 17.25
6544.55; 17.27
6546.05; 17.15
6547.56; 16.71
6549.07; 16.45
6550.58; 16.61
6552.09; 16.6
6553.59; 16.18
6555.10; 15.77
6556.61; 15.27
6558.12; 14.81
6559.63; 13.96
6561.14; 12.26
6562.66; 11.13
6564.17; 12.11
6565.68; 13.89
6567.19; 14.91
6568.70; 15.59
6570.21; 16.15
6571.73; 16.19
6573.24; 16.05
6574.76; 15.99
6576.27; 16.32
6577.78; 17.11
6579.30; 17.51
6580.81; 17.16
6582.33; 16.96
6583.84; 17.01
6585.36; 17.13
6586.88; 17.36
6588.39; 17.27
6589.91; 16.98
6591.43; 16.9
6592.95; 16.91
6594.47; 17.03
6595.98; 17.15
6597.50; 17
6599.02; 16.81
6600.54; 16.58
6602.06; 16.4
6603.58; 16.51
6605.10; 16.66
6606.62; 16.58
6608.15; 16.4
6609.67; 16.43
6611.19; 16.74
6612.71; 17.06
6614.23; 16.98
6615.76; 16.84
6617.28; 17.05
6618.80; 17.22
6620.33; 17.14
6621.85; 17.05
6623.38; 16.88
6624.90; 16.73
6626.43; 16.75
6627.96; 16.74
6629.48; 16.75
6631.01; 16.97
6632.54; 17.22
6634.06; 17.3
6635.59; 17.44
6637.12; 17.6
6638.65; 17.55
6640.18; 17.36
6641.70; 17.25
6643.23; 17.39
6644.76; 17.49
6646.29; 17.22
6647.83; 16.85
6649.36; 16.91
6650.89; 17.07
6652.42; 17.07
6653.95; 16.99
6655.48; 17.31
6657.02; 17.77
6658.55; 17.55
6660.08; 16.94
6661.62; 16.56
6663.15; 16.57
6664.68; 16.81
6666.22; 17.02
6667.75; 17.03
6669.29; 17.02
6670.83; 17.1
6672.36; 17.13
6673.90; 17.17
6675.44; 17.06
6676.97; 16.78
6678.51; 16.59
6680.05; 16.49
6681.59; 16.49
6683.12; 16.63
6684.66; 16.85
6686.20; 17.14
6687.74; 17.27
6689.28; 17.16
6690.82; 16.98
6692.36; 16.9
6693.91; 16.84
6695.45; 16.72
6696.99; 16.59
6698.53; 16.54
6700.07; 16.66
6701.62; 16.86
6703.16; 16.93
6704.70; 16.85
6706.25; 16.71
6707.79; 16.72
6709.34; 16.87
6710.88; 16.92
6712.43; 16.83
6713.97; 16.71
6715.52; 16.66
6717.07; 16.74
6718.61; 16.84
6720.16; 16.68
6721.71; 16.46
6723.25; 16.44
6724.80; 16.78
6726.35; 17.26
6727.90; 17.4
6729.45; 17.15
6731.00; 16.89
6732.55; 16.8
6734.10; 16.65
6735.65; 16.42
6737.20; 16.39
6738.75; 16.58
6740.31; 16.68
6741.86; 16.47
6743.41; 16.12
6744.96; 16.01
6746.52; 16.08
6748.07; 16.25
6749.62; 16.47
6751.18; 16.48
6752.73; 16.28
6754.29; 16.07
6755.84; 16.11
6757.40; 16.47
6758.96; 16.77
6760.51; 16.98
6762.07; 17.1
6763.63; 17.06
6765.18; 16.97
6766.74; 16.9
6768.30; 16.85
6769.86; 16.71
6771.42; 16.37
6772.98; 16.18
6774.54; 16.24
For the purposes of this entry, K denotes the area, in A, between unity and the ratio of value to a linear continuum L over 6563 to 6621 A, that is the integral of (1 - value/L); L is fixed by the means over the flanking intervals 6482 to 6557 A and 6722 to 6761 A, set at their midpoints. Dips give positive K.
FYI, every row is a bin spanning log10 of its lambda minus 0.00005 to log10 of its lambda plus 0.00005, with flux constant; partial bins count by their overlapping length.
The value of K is 1.9 A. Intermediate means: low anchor 17.3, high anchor 16.6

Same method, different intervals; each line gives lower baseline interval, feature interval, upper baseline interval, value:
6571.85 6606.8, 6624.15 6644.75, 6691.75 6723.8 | -0.45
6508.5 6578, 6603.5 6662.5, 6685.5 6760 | -1.76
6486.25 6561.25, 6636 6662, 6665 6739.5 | -0.52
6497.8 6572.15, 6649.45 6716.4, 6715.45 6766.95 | -1.22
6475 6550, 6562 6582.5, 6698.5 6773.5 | 2.04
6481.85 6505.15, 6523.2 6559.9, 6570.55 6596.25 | 0.67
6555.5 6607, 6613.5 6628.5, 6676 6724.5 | -0.64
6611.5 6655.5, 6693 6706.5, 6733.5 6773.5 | 0.03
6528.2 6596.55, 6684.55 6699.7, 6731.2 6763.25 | -0.43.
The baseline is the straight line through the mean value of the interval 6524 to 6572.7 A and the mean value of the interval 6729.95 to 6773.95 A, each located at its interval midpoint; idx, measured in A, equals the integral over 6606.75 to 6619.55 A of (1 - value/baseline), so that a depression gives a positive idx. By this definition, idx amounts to -0.4 A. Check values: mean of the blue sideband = 16.1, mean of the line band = 16.8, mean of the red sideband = 16.5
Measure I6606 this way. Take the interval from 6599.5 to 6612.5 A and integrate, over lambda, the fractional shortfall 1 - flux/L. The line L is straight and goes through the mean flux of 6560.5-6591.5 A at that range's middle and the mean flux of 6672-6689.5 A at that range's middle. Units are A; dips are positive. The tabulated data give -0.4 A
